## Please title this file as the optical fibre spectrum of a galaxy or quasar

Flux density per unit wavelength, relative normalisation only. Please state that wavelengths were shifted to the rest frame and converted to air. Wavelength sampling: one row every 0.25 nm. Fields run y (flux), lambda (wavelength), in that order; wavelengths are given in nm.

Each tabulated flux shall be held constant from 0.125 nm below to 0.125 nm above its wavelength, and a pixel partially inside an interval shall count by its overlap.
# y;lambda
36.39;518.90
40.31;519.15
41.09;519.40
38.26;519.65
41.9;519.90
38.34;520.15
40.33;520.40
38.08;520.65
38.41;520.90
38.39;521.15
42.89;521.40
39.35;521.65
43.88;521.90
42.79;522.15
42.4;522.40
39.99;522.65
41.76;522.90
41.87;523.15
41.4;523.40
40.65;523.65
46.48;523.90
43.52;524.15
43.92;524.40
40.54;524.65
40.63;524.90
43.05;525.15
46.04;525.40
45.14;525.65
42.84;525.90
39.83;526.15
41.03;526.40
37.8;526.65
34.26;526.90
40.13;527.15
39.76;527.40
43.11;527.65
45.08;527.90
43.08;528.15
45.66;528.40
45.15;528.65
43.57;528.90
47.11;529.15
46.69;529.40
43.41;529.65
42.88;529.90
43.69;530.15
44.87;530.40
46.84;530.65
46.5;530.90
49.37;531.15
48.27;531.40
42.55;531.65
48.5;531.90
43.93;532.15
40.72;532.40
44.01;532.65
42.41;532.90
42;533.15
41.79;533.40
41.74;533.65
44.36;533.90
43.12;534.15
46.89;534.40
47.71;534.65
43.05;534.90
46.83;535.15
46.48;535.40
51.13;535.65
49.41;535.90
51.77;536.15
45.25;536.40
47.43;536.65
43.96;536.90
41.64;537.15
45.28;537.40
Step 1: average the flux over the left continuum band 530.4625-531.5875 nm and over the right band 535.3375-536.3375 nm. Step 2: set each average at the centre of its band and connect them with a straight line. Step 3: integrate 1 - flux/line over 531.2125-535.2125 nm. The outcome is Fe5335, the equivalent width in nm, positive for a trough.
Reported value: 0.34 nm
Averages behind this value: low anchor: 47.3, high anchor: 49.6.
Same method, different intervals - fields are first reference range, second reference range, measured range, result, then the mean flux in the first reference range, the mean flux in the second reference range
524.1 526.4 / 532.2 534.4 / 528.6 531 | -0.13 nm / 42.7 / 42.8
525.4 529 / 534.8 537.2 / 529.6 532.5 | -0.07 nm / 42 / 46.9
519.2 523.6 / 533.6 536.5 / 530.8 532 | -0.05 nm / 40.6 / 46.6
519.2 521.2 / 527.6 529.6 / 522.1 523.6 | -0.02 nm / 39.4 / 44.9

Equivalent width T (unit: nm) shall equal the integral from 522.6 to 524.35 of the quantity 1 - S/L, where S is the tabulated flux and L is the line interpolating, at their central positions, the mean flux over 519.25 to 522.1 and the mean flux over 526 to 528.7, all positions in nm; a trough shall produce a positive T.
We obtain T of -0.08 nm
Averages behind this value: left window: 40.2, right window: 41.3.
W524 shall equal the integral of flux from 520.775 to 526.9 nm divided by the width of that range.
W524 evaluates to 41.7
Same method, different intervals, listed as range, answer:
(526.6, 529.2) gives 42.2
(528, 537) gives 45.3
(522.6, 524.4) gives 42.4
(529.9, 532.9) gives 45.2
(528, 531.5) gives 45.5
